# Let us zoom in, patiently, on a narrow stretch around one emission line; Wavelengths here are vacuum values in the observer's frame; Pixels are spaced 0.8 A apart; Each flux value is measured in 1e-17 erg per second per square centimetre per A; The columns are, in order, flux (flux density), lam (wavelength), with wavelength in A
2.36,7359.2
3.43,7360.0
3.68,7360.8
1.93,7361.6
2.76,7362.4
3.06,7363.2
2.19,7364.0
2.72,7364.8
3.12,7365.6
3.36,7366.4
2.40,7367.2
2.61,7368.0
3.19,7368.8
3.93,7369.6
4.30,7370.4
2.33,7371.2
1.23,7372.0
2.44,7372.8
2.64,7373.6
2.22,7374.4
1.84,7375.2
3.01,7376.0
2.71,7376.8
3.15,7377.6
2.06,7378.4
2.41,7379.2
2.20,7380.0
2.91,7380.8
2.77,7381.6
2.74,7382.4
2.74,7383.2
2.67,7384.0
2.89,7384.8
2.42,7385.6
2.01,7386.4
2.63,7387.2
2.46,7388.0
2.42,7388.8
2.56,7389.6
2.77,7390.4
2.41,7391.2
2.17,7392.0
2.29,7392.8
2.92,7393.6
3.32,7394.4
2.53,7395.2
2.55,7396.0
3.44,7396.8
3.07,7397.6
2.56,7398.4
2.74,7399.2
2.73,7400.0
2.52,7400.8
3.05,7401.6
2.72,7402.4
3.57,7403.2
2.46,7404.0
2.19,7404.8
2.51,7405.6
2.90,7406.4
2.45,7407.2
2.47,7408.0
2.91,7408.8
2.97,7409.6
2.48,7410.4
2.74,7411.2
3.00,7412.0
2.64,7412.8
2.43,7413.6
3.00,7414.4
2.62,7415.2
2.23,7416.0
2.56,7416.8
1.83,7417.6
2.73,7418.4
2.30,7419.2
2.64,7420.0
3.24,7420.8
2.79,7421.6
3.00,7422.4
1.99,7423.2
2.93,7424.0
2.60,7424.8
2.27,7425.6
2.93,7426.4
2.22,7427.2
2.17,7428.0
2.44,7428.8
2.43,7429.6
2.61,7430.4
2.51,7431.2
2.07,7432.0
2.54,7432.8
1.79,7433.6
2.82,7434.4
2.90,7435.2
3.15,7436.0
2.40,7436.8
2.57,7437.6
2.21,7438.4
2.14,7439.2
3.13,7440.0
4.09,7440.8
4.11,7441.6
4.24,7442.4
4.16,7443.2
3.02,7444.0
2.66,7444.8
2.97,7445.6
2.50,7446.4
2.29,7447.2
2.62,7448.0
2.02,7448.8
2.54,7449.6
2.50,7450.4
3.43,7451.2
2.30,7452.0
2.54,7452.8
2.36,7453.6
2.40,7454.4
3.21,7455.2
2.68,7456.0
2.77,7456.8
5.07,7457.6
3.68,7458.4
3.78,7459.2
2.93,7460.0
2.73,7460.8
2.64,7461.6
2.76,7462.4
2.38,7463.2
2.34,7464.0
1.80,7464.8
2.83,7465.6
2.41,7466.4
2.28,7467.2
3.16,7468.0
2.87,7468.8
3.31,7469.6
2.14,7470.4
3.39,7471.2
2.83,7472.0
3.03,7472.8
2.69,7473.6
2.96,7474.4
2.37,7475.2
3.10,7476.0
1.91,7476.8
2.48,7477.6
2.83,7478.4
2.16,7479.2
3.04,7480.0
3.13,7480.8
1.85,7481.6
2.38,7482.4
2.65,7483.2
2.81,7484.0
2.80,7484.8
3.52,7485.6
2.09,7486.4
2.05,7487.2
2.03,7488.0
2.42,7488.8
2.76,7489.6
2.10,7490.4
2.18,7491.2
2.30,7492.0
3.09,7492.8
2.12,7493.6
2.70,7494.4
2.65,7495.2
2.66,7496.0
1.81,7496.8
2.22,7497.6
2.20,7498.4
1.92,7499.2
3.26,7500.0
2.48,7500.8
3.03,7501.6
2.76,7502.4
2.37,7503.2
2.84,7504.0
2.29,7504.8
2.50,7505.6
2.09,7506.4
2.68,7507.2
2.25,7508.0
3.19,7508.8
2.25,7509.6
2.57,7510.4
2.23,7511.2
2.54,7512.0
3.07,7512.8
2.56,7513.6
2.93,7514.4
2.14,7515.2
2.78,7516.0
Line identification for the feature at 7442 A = [S II]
